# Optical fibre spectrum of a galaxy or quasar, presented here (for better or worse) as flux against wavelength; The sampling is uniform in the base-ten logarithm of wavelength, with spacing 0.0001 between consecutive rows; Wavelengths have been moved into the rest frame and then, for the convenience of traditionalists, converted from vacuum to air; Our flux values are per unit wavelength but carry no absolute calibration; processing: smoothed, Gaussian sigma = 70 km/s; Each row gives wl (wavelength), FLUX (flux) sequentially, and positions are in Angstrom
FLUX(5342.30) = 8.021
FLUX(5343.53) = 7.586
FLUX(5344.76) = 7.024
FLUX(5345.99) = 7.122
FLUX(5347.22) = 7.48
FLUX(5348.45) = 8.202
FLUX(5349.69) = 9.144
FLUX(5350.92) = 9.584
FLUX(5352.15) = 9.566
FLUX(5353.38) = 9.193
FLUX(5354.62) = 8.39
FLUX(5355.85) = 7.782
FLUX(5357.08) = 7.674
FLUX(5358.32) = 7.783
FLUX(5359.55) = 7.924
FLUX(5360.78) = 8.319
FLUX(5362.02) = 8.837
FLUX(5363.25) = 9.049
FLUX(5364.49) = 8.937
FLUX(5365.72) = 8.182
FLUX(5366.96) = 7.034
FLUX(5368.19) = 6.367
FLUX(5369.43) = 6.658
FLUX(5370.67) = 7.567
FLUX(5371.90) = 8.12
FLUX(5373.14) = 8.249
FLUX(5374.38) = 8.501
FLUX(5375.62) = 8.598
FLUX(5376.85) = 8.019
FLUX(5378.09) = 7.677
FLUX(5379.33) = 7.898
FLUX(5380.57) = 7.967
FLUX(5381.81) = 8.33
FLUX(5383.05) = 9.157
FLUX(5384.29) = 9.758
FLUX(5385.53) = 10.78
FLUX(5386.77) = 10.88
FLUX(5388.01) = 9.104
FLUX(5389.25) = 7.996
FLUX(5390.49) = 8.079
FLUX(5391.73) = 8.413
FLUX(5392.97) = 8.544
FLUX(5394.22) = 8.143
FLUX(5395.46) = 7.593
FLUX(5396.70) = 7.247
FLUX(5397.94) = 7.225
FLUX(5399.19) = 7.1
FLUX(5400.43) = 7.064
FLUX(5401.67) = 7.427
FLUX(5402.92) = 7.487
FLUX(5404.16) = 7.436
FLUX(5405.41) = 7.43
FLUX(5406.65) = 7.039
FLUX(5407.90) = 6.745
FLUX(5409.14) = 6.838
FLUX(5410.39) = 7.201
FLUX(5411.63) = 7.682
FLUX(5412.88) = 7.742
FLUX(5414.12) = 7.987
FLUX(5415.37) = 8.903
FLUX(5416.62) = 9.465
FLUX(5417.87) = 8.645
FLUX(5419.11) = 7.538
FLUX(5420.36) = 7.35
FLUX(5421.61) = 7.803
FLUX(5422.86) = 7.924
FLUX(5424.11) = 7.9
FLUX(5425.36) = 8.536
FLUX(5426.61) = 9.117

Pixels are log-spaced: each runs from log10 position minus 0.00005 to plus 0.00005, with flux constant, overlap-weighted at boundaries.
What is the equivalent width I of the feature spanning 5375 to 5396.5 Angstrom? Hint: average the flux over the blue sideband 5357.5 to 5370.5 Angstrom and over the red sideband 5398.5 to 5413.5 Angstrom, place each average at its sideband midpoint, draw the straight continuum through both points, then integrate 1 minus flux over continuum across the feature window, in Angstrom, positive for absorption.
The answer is -3.0 Angstrom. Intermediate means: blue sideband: 7.89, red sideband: 7.27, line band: 8.62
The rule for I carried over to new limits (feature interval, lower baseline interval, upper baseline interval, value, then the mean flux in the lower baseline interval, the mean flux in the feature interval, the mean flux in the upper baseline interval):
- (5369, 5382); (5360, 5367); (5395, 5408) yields 0.21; 8.49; 7.97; 7.27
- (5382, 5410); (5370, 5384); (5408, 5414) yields -1.07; 8.22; 8.06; 7.38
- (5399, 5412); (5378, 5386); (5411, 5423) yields 1.76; 8.83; 7.22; 8.11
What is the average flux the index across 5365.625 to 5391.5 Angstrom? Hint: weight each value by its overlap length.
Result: 8.33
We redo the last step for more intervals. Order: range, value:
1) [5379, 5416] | 8.04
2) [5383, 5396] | 8.95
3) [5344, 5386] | 8.25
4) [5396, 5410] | 7.19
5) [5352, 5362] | 8.3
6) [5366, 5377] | 7.68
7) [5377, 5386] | 8.72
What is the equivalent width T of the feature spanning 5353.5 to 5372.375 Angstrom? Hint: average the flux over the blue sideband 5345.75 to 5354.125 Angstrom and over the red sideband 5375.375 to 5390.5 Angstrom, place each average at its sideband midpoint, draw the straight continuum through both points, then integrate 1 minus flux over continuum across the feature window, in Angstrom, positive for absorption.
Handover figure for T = 1.7 Angstrom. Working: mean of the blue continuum 8.67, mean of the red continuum 8.82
